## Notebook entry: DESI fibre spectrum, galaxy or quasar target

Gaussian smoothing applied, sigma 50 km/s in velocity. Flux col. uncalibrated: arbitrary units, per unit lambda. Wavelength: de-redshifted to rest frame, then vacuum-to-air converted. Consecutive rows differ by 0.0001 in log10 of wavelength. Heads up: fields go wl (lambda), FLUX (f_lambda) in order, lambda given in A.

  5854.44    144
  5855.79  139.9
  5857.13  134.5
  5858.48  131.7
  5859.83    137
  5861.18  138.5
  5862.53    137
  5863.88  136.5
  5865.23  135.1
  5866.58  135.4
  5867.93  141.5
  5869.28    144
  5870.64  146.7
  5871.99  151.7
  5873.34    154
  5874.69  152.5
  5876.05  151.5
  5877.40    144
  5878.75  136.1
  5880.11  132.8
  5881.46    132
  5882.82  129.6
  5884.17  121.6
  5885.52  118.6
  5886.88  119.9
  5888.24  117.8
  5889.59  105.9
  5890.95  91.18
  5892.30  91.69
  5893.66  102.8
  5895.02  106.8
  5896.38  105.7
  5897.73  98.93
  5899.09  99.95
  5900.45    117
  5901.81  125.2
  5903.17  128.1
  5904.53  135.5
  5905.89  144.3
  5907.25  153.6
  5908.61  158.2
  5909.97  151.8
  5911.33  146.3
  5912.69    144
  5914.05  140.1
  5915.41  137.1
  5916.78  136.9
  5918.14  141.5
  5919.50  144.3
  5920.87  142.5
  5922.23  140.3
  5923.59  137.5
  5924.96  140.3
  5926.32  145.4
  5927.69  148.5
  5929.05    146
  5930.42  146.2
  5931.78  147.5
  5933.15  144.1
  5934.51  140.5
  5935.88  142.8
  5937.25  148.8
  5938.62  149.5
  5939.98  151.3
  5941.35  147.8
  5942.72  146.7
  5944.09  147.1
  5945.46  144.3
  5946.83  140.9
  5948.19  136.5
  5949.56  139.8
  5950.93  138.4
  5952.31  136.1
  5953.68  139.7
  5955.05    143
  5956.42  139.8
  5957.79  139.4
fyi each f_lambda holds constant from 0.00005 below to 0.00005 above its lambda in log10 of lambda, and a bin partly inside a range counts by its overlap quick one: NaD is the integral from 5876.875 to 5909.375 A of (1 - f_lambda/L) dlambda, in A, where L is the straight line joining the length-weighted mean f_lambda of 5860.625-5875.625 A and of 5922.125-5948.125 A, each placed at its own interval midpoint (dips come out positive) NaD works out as 5.04 A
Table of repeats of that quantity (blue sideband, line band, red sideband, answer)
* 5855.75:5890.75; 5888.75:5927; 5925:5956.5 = 2.93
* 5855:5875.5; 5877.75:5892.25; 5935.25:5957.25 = 2.23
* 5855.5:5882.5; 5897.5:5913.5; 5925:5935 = 0.98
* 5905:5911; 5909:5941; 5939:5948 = 0.96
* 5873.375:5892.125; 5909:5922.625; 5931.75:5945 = -0.42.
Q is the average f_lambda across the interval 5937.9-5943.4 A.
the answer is 149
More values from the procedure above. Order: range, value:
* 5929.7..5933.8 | 146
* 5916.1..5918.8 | 139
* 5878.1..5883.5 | 133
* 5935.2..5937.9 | 146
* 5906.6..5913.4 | 151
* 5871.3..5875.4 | 153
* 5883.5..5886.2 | 120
